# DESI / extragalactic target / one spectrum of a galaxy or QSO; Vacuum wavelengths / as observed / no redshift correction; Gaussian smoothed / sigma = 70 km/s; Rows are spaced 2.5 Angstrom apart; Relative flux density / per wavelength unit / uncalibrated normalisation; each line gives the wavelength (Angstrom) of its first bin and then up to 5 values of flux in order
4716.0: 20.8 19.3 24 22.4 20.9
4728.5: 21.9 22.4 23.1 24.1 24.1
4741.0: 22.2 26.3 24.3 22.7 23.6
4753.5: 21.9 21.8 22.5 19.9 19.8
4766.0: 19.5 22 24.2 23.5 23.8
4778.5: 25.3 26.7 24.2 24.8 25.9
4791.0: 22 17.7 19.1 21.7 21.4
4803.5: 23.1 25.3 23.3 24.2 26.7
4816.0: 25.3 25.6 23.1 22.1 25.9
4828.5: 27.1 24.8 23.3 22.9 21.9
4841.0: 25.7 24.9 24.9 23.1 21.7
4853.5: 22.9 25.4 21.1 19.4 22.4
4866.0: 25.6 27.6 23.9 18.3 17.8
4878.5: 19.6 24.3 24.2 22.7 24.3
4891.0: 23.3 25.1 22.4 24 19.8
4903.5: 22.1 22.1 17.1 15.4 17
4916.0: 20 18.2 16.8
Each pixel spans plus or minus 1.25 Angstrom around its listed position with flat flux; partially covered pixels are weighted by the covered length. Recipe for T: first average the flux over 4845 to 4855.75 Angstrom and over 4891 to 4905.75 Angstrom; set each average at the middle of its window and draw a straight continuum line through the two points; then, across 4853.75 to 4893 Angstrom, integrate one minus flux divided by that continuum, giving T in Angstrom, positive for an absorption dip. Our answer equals 0.5 Angstrom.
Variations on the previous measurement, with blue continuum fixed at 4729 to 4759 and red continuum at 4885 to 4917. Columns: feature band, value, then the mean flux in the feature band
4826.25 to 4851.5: -2.5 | 24.2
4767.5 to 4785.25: -1.2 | 24.3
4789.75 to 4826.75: -1.1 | 23.1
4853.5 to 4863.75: -0.2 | 22.1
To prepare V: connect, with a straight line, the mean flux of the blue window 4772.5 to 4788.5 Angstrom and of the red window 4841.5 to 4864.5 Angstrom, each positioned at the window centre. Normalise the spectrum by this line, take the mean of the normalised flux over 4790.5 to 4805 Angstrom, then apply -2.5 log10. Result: 0.17 mag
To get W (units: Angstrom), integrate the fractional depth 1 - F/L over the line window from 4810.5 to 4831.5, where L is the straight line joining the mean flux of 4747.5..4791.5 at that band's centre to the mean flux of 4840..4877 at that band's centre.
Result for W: -1.8 Angstrom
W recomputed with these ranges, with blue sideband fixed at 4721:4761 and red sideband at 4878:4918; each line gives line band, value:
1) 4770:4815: -2.2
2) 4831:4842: -0.8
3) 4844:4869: -1.7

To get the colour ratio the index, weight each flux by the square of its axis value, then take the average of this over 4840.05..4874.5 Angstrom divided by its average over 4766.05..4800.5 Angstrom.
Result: 1.0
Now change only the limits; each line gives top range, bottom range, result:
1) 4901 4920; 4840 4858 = 0.81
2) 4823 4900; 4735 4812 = 1.05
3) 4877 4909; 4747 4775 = 1.08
